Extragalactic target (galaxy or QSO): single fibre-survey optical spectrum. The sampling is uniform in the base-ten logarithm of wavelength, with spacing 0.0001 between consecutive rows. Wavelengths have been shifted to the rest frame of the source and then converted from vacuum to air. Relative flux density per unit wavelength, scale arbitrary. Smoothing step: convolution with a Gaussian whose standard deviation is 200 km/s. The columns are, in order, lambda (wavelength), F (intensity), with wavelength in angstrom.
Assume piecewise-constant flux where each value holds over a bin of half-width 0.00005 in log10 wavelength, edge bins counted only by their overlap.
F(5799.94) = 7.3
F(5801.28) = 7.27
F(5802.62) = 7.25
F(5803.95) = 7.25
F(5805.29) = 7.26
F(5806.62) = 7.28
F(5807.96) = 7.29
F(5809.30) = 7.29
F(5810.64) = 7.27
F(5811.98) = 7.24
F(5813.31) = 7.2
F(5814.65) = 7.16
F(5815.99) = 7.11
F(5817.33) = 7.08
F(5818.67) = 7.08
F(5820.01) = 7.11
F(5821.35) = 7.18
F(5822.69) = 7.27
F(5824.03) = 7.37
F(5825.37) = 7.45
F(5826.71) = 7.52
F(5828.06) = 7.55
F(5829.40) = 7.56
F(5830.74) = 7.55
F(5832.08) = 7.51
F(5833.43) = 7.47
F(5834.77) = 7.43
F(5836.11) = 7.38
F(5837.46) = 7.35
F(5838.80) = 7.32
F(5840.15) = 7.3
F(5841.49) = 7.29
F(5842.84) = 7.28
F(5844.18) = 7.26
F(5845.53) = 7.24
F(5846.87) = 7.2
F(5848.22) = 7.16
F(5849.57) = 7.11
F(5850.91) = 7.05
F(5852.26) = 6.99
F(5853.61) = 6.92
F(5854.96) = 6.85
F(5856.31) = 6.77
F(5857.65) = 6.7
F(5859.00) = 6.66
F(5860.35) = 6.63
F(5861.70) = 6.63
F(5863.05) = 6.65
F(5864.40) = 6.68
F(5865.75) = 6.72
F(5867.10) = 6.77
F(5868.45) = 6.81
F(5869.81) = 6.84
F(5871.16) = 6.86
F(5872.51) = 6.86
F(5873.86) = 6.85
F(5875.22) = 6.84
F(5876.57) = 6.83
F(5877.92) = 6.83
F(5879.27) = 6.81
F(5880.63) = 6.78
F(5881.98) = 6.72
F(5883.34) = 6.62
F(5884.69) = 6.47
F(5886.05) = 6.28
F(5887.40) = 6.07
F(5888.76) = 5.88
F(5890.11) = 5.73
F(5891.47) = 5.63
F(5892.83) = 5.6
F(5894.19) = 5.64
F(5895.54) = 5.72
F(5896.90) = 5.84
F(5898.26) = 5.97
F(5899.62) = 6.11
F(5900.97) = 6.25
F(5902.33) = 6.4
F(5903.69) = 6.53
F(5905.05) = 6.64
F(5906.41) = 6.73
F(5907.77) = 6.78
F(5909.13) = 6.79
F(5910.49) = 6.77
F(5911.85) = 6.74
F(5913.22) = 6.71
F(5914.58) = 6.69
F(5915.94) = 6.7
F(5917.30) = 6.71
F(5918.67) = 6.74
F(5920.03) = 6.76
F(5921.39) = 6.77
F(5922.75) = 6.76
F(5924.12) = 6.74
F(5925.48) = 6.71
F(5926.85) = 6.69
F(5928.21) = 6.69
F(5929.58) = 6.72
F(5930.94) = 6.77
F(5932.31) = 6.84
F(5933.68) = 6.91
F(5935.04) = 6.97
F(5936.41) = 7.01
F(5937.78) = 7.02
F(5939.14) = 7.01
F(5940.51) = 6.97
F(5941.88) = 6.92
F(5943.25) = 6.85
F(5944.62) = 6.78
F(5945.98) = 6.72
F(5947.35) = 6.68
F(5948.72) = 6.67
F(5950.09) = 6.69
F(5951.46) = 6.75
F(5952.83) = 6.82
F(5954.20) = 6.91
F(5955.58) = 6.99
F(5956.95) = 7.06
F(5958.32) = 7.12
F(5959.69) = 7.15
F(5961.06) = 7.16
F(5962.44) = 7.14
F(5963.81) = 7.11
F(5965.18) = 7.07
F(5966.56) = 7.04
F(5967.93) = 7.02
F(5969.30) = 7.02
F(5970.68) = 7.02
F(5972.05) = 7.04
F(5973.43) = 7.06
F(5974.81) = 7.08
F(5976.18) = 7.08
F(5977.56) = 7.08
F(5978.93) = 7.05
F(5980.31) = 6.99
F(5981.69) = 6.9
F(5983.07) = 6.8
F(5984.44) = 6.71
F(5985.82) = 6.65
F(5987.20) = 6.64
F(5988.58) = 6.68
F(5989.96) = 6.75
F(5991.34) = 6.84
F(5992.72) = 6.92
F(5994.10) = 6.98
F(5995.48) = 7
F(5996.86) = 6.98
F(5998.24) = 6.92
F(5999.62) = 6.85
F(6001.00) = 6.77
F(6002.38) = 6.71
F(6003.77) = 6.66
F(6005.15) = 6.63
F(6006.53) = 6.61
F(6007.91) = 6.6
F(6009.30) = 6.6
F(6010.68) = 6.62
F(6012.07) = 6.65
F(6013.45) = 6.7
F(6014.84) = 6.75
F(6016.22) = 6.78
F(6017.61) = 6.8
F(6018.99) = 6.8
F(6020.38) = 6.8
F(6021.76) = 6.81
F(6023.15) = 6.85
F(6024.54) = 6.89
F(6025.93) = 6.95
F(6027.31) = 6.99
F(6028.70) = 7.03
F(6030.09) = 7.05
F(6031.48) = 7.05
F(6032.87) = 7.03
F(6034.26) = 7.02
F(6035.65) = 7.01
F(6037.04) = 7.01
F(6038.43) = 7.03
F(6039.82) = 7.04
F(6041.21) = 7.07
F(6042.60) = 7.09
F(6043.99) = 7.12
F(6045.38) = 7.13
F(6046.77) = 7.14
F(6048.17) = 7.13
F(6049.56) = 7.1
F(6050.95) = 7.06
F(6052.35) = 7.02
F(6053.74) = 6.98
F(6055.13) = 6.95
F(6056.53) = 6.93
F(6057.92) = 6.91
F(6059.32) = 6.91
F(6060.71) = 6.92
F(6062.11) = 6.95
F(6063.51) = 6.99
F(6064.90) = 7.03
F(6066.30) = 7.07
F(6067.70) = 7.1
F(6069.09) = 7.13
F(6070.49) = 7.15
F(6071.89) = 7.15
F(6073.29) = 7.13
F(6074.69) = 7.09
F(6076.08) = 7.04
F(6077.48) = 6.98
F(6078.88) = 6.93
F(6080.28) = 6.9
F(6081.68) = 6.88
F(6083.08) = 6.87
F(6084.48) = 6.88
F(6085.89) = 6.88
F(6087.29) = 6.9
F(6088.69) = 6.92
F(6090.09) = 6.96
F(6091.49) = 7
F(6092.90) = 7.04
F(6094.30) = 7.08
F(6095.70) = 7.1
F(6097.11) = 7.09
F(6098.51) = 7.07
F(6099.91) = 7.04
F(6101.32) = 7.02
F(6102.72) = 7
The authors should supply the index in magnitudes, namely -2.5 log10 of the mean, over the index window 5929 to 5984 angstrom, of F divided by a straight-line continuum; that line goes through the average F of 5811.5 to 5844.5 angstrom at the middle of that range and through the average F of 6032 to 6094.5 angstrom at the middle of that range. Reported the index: 0.03 mag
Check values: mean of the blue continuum 7.32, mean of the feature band 6.95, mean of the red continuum 7.01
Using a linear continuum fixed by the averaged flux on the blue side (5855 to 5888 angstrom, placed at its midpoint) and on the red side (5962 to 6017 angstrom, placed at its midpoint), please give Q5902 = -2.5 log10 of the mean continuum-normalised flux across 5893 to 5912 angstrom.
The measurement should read 0.070 mag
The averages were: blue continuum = 6.7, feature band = 6.32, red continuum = 6.86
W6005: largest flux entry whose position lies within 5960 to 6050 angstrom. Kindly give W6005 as 7.16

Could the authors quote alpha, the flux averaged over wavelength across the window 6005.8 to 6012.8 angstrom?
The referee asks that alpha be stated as 6.62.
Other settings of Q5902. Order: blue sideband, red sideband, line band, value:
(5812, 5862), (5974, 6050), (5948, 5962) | 0.01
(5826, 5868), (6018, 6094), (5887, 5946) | 0.08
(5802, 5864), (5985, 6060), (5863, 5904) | 0.11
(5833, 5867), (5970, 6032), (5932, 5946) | 0.00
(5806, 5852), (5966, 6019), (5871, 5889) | 0.08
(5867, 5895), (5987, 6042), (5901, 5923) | -0.02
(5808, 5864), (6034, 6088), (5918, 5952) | 0.05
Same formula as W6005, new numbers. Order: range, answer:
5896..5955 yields 7.02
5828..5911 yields 7.56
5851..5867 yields 6.99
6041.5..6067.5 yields 7.14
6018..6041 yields 7.05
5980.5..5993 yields 6.92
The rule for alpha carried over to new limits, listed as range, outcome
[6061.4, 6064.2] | 6.95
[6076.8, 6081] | 6.94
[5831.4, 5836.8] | 7.44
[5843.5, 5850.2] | 7.2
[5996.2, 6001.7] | 6.89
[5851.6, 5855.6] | 6.91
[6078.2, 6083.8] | 6.9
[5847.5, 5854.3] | 7.04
